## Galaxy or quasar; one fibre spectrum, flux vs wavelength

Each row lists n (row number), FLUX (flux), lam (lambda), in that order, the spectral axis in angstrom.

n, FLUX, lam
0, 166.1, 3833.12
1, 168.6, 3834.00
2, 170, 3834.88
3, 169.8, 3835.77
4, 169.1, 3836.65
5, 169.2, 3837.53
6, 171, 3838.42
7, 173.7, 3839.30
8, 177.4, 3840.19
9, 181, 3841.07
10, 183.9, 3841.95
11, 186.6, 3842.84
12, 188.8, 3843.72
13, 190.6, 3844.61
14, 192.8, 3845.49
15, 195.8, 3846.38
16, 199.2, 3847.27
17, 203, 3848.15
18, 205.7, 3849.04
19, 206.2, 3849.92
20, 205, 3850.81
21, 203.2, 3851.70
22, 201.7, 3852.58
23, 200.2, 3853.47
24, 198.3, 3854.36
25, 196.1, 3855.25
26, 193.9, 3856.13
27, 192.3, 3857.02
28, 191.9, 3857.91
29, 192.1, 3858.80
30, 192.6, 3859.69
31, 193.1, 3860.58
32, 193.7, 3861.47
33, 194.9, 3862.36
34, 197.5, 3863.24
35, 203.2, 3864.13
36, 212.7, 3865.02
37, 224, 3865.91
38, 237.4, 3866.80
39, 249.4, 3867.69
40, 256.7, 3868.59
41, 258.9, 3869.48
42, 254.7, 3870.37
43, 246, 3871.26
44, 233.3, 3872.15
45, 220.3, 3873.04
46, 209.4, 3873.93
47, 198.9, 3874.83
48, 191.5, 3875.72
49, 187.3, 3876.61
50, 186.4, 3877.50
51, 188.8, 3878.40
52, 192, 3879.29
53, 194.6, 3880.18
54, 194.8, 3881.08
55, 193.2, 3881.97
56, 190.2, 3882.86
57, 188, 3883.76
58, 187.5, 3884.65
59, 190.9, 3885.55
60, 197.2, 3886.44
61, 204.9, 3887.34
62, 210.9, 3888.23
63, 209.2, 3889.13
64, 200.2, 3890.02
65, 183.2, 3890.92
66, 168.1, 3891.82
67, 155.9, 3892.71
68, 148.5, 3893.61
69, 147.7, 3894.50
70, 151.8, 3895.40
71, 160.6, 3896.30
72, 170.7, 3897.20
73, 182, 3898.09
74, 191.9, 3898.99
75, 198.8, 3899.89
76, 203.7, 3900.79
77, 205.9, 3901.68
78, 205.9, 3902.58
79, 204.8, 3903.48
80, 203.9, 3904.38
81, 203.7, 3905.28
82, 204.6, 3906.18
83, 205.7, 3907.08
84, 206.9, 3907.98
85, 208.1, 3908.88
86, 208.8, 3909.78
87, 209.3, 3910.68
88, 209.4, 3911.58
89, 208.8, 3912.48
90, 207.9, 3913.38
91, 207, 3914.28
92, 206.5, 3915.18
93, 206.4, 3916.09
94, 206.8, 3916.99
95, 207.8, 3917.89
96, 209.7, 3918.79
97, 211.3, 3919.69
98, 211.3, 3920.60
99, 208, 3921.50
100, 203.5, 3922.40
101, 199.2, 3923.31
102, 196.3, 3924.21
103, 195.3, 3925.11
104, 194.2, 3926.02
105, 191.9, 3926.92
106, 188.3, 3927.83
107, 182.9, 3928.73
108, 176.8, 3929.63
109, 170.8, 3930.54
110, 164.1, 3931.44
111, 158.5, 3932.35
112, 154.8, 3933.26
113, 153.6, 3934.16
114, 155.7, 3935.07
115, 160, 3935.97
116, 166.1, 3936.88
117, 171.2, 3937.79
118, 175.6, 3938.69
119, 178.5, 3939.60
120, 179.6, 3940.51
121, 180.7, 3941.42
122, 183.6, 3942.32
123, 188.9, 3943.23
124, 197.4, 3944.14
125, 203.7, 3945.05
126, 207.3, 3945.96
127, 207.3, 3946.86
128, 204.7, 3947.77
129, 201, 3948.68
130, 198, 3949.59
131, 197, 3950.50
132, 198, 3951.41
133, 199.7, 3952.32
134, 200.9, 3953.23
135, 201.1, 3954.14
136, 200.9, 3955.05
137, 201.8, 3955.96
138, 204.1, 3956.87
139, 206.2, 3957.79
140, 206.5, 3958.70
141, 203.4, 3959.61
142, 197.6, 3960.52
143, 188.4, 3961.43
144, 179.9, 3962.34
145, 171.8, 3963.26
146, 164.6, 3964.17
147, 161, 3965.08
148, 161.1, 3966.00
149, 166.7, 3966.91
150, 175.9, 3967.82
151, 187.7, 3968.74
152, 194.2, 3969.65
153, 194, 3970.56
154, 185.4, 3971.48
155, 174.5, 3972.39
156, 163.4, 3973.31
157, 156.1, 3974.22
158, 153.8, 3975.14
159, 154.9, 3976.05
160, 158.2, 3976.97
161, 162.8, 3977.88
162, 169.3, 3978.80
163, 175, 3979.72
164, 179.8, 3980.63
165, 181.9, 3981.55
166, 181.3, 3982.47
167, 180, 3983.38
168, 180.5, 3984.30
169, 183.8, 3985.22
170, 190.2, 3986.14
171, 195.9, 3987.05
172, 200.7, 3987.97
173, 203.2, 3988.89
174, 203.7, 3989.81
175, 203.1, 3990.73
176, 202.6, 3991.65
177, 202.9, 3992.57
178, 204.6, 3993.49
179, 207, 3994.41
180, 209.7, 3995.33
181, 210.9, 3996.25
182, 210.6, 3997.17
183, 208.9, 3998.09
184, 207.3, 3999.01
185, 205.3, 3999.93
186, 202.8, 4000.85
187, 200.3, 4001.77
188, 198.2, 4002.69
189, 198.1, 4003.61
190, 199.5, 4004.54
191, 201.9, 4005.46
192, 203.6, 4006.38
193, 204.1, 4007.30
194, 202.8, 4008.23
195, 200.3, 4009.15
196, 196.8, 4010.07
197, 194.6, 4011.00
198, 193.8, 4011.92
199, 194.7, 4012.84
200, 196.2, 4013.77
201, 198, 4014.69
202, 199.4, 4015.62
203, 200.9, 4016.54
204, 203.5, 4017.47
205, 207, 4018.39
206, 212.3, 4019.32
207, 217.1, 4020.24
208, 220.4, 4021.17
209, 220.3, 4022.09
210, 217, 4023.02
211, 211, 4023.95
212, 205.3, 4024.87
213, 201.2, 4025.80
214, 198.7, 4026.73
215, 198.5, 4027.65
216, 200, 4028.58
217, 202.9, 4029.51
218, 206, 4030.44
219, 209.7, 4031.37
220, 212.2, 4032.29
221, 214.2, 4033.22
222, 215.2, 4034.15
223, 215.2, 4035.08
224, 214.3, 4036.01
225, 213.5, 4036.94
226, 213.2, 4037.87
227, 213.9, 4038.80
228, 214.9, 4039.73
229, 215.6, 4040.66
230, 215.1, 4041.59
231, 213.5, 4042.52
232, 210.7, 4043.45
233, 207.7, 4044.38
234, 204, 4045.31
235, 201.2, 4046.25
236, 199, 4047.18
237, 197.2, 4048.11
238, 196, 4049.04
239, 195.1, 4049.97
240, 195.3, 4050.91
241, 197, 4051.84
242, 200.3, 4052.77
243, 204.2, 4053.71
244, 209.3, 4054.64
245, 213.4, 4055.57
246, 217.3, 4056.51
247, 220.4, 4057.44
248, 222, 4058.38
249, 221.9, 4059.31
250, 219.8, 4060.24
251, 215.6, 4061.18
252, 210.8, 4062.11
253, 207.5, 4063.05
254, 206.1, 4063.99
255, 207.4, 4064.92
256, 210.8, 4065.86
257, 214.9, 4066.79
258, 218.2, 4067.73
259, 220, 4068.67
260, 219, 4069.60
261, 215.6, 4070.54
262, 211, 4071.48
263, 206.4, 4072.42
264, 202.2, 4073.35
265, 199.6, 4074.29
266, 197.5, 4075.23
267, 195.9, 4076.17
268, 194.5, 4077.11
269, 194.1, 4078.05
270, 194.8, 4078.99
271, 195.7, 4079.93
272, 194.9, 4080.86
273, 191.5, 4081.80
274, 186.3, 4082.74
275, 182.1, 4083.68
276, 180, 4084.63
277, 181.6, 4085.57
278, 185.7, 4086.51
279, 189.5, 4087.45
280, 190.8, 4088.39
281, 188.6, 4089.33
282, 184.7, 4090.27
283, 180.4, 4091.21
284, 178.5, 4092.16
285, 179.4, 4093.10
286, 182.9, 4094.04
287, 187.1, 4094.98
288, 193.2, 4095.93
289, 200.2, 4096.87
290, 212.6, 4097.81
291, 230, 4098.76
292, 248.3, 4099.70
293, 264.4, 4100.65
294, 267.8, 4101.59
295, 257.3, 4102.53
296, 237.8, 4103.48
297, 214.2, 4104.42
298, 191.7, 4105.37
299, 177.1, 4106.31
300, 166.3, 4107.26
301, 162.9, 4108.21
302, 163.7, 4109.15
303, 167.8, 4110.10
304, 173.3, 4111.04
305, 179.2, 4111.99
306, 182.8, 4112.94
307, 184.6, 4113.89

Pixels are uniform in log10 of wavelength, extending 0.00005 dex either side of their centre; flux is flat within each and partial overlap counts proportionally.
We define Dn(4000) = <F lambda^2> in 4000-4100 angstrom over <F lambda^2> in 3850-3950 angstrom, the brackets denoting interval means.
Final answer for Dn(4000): 1.12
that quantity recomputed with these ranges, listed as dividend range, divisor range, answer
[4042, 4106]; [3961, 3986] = 1.24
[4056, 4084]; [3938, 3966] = 1.14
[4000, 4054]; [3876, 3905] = 1.17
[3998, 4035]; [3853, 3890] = 1.07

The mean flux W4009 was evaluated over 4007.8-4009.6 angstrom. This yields 202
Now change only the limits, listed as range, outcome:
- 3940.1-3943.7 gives 183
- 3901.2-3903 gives 207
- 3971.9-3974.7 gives 165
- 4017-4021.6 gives 212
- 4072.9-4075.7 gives 199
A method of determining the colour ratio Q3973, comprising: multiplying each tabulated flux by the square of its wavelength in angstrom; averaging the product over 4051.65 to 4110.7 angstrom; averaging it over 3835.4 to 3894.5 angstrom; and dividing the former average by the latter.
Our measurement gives 1.1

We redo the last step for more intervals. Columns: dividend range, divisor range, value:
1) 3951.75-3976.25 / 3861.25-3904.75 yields 0.96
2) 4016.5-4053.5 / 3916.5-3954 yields 1.16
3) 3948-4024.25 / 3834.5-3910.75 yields 1.04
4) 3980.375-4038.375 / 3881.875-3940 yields 1.12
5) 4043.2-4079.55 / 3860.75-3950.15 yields 1.14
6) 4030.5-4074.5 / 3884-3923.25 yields 1.15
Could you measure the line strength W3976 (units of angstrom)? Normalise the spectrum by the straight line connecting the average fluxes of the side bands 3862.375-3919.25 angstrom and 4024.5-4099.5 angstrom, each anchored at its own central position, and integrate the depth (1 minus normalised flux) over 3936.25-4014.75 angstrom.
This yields 4.6 angstrom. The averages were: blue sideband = 202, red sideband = 203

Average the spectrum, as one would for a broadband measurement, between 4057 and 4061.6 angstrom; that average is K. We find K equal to 220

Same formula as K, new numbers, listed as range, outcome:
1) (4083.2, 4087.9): 183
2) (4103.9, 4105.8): 204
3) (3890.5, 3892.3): 175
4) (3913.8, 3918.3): 207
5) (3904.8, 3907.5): 204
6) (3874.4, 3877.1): 193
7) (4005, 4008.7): 203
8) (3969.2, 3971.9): 191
